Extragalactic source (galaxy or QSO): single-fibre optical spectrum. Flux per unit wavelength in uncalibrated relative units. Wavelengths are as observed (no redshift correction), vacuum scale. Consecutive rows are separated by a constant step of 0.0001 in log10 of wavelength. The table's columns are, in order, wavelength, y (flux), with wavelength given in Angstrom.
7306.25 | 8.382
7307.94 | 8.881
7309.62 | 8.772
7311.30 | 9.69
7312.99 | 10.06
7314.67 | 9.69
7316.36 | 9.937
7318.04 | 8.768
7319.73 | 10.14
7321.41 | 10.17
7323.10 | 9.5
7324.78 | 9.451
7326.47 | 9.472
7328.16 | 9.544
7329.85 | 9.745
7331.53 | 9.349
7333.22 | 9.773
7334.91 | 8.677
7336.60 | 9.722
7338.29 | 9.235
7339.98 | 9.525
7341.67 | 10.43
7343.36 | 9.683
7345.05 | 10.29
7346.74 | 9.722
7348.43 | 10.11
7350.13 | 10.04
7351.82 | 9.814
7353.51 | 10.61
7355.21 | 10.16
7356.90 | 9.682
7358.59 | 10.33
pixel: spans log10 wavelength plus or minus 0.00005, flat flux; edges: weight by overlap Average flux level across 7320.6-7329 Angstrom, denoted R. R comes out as 9.62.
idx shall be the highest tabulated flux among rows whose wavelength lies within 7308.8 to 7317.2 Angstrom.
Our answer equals 10.06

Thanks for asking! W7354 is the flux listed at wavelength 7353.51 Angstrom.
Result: 10.61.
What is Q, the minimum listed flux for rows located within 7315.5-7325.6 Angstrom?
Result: 8.768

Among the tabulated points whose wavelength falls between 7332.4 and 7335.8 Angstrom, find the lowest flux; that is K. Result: 8.677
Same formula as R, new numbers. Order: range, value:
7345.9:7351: 9.95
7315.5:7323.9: 9.7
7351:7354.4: 10.2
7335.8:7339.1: 9.48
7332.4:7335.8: 9.22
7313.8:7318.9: 9.47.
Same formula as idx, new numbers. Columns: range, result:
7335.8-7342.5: 10.43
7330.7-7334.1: 9.773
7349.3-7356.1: 10.61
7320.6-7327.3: 10.17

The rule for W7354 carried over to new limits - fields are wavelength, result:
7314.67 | 9.69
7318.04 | 8.768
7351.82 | 9.814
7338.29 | 9.235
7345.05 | 10.29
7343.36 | 9.683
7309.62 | 8.772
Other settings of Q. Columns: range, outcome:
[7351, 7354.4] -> 9.814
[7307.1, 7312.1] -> 8.772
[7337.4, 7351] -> 9.235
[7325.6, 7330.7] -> 9.472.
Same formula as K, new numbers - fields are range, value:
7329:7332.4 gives 9.349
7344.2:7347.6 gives 9.722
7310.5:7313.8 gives 9.69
